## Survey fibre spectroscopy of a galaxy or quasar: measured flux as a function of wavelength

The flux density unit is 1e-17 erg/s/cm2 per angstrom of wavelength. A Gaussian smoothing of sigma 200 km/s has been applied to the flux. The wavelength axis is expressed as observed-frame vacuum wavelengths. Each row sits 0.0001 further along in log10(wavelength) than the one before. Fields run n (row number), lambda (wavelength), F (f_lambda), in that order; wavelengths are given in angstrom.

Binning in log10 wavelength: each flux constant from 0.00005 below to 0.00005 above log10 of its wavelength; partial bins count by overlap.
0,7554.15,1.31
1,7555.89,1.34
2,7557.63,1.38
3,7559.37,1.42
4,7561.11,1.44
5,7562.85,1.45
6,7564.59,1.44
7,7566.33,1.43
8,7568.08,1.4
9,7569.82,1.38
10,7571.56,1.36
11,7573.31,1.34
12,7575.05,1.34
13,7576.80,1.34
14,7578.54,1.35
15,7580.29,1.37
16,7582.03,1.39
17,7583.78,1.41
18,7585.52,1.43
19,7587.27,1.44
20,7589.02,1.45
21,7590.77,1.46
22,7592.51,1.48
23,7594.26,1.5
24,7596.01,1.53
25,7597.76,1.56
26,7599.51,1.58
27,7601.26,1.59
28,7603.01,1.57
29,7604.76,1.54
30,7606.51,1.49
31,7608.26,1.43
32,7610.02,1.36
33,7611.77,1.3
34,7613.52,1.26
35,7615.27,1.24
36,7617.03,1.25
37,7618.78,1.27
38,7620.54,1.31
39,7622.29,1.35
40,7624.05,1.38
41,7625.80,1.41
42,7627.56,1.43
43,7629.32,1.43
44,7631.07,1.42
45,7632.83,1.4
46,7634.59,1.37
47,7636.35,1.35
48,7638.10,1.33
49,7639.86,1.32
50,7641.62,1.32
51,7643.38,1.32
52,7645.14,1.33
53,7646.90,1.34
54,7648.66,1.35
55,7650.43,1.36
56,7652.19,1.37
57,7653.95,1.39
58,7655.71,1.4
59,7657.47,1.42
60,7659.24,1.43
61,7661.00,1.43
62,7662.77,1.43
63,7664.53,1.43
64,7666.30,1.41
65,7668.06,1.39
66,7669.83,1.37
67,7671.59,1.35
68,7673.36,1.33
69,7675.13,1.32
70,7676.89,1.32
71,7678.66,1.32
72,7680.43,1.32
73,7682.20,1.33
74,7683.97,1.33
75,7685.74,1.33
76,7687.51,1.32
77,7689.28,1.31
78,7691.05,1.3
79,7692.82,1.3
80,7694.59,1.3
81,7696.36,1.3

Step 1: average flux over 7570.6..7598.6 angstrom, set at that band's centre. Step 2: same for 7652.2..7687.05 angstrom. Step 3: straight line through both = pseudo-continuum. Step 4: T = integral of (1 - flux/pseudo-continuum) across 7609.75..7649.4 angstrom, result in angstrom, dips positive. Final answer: 1.5 angstrom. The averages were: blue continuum 1.42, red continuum 1.37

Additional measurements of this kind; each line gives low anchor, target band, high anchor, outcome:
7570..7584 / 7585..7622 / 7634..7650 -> -2.13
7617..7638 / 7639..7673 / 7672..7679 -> -0.87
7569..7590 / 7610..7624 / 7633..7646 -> 0.64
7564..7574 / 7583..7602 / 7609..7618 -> -2.28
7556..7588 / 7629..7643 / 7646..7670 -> 0.31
